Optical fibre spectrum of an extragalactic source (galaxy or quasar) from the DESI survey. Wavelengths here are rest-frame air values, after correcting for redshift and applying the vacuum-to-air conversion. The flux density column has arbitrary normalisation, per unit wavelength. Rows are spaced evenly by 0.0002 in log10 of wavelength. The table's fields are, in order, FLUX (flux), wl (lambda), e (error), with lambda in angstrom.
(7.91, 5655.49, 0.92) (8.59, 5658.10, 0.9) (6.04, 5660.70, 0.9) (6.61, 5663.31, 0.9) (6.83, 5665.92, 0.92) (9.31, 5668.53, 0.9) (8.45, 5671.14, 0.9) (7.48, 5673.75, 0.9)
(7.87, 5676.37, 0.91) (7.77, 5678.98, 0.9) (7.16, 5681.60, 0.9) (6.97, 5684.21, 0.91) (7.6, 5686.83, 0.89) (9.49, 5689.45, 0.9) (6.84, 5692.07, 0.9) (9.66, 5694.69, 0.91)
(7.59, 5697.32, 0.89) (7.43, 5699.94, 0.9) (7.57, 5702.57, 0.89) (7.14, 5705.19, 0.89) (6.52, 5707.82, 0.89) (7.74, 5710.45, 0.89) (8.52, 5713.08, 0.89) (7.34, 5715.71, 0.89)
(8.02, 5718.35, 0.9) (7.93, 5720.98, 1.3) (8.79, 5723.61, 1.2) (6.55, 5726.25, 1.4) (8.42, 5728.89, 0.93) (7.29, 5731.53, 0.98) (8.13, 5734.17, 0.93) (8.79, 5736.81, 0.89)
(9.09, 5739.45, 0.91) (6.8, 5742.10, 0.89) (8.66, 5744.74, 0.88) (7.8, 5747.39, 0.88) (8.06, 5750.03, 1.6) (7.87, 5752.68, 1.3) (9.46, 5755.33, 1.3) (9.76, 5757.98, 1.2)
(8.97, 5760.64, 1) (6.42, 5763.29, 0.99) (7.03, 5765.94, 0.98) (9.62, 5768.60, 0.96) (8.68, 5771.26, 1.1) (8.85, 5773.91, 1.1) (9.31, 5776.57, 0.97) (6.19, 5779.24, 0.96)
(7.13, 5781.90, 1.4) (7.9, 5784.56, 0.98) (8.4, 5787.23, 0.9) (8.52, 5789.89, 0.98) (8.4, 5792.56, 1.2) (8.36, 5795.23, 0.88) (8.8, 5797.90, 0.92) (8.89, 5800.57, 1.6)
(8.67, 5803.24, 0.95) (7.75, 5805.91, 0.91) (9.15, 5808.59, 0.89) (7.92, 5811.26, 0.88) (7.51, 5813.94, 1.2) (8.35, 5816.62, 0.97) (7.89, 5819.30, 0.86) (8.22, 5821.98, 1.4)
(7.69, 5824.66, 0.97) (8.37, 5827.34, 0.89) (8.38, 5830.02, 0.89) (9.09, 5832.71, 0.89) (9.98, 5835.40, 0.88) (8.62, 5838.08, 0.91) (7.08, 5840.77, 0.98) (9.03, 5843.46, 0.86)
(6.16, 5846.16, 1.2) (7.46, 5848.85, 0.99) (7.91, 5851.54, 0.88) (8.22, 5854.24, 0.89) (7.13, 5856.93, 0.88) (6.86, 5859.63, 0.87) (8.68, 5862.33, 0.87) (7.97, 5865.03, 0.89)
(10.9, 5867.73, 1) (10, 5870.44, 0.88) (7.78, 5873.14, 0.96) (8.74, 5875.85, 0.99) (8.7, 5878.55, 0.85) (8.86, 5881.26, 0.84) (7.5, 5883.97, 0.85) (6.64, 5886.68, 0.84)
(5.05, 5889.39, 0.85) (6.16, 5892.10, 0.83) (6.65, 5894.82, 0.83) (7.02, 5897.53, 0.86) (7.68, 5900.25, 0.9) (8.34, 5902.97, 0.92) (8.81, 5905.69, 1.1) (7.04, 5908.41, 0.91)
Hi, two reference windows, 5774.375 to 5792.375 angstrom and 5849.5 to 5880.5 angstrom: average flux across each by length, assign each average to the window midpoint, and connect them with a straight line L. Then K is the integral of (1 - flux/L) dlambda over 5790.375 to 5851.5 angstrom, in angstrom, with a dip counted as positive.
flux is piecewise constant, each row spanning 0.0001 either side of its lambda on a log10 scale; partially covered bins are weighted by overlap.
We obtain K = -0.54 angstrom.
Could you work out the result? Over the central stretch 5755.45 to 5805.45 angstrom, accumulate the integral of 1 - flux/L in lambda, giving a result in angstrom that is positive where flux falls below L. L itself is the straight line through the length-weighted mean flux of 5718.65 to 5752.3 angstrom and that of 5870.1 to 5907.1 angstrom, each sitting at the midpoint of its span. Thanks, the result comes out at -2.7 angstrom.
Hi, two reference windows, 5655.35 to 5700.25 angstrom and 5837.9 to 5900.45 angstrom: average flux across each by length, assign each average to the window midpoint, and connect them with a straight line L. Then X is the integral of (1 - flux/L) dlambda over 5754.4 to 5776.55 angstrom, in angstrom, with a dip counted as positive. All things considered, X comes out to -2.5 angstrom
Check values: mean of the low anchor 7.76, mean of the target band 8.63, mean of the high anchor 7.77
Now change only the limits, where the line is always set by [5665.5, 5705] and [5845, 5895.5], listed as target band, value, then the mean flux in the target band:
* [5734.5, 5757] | -1.41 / 8.33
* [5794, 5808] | -1.29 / 8.53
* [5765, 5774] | -0.85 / 8.57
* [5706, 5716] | 0.42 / 7.53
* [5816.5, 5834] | -1.07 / 8.28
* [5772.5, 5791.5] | -0.56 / 8.05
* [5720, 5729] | 0.00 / 7.85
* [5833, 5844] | -1.27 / 8.69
